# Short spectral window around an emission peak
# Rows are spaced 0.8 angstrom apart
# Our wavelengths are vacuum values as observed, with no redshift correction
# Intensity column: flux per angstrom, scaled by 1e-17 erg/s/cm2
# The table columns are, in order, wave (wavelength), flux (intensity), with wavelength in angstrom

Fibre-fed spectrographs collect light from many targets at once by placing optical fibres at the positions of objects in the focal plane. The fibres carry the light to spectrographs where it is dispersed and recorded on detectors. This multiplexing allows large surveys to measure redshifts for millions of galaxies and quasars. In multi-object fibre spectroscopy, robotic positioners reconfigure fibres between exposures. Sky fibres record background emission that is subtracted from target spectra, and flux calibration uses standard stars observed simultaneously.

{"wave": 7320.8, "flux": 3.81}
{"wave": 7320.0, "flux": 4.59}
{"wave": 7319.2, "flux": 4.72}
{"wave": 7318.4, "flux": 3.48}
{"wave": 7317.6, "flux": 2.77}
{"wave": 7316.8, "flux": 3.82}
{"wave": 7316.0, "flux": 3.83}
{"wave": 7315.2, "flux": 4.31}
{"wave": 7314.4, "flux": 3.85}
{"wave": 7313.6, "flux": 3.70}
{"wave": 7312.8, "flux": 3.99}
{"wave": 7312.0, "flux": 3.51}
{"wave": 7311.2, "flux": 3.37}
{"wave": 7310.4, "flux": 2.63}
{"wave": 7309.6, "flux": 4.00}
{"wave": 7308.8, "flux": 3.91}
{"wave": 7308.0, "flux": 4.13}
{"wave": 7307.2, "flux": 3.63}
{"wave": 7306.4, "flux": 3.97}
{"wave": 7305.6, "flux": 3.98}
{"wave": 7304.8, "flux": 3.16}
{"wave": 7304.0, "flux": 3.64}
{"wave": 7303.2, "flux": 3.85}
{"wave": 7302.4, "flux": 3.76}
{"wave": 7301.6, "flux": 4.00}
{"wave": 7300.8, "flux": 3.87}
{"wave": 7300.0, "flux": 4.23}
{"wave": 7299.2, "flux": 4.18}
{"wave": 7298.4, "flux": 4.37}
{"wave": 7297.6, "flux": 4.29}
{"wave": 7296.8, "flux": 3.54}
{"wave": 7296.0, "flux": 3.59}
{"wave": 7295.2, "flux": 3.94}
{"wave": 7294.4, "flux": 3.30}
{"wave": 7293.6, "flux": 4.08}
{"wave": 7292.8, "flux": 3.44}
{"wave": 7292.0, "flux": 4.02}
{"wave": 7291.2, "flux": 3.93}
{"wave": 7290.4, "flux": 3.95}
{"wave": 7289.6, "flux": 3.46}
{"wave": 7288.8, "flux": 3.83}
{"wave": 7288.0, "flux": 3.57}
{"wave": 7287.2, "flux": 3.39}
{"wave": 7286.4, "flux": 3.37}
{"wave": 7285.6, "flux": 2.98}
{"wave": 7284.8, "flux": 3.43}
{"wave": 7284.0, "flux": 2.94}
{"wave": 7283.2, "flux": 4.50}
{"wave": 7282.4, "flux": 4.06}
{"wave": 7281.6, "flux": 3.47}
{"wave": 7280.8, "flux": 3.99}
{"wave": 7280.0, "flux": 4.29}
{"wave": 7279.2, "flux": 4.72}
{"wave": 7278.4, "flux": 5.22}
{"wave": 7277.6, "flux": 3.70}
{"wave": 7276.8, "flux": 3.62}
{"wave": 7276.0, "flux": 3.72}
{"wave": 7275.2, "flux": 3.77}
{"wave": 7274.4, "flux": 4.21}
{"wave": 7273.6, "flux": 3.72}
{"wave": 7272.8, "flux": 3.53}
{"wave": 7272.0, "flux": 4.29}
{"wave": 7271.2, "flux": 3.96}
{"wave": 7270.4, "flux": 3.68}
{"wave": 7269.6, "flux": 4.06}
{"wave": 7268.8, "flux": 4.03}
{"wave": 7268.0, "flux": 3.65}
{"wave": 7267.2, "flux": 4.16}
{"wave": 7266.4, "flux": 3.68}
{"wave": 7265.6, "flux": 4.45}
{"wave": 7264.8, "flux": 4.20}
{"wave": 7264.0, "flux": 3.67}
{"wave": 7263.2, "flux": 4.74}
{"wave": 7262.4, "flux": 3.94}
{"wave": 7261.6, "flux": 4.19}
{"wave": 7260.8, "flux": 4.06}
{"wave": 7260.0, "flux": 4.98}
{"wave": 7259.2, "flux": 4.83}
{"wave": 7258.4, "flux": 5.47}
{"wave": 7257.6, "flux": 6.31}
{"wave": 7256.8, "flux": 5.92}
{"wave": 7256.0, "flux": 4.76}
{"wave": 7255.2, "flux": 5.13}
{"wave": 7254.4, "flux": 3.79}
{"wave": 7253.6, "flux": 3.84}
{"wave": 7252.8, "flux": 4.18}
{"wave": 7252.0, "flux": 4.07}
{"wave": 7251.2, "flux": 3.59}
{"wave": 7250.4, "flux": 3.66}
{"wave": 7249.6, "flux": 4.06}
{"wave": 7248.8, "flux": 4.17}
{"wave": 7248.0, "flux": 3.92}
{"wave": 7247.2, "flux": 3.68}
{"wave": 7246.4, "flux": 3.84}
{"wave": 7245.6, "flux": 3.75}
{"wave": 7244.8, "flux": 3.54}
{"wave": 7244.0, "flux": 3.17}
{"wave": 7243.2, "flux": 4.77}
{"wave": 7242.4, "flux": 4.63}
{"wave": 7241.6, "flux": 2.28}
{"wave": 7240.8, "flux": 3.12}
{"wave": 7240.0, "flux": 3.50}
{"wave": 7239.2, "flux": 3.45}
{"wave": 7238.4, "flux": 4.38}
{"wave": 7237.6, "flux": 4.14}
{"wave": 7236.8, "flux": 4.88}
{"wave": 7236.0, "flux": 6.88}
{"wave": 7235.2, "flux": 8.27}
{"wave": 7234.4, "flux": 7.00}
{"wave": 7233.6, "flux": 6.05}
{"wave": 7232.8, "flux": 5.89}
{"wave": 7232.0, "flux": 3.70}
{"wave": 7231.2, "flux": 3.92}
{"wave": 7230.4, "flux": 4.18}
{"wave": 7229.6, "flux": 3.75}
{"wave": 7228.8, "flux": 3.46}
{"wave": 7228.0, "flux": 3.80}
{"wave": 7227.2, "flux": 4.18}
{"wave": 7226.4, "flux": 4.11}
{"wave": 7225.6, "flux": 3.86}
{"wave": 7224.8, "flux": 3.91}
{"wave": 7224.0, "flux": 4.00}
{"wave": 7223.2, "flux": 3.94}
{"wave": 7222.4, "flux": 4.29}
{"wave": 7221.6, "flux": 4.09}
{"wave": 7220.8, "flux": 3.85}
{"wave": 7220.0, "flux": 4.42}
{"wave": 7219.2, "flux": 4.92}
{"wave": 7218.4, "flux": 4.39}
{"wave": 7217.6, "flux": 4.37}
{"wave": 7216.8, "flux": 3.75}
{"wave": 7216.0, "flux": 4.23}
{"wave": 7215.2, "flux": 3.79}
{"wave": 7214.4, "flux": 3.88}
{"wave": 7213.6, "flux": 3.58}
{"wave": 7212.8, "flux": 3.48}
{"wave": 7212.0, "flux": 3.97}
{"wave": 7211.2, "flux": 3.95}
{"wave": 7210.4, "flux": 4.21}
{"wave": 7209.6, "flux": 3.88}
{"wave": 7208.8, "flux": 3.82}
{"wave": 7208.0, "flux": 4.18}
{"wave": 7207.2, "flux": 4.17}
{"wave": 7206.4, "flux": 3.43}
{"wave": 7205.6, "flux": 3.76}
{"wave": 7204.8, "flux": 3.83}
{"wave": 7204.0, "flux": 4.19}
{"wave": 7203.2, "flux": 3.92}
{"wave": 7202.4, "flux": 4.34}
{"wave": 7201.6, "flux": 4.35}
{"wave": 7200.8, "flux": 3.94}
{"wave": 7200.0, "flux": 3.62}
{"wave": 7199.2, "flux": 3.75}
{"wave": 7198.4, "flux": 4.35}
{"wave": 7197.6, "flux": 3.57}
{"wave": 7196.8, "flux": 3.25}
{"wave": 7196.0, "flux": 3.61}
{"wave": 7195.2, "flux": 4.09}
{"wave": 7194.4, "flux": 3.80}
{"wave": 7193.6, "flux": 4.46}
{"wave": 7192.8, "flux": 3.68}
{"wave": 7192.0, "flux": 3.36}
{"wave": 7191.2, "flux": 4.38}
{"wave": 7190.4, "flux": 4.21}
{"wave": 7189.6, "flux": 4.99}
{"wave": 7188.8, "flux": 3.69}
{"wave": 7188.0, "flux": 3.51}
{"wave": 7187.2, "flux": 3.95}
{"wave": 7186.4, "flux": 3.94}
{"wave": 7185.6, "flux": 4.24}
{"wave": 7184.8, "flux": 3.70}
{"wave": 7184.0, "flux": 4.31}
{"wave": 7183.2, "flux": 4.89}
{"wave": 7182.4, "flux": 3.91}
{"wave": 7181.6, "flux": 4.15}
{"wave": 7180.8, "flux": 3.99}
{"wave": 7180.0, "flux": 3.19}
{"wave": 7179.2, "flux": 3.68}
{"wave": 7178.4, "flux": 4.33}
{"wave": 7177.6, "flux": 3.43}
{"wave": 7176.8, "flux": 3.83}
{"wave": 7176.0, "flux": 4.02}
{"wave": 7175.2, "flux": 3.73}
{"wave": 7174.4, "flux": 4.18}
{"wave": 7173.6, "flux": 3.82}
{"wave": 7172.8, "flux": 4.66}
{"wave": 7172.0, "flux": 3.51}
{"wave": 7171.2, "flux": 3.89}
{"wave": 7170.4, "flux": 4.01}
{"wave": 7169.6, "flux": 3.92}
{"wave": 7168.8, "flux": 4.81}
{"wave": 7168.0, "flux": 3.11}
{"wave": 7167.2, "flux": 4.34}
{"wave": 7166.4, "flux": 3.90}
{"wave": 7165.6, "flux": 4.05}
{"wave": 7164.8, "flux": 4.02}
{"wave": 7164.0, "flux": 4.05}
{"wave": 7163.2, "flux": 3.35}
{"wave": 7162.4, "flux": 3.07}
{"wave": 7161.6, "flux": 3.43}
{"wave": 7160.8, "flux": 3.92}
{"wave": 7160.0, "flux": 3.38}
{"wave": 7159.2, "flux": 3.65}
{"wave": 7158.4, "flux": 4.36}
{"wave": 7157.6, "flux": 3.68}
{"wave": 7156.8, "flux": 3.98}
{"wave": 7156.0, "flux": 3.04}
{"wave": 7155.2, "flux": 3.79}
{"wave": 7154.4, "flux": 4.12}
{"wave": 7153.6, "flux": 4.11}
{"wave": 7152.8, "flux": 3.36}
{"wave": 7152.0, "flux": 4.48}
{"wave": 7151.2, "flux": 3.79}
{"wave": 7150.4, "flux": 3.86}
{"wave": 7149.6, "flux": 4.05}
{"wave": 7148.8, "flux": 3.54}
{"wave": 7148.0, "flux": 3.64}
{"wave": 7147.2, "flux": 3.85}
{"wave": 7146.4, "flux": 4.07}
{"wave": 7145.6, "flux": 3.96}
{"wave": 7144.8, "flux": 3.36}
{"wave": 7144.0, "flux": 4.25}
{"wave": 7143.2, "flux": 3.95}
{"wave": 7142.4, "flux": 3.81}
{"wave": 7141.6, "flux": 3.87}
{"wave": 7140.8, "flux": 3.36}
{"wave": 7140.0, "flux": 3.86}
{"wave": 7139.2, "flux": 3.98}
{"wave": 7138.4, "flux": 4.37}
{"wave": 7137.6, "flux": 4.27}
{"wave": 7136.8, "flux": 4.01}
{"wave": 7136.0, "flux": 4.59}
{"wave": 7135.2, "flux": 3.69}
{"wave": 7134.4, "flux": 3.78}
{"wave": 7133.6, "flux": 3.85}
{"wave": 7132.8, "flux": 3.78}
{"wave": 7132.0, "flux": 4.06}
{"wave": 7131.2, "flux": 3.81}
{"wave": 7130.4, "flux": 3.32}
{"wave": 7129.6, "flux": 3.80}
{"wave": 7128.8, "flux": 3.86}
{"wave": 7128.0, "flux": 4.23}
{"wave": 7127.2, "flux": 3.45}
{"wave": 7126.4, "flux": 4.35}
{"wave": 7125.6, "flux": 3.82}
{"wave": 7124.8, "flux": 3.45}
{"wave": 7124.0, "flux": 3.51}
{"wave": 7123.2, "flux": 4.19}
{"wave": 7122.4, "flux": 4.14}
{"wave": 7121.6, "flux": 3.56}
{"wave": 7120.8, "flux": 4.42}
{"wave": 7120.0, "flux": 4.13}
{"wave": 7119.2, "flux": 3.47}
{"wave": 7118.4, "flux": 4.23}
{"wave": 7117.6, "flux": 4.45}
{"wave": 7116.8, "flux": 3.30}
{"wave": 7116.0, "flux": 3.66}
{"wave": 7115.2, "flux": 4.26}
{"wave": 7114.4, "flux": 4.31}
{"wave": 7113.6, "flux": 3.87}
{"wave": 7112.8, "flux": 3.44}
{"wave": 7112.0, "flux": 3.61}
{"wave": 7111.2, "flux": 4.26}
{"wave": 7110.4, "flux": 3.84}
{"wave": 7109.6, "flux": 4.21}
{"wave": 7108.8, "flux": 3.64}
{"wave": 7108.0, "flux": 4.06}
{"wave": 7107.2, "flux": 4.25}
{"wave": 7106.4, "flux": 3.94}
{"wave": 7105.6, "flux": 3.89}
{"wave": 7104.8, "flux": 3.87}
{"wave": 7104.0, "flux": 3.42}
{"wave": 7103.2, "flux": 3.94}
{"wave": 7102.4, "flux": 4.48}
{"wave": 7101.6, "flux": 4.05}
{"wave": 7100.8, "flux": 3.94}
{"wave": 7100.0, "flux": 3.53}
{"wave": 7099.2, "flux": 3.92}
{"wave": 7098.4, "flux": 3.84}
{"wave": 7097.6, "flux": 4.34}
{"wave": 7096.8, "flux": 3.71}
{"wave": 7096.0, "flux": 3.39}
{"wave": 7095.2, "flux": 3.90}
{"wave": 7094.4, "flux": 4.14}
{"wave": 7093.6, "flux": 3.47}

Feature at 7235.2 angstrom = Halpha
